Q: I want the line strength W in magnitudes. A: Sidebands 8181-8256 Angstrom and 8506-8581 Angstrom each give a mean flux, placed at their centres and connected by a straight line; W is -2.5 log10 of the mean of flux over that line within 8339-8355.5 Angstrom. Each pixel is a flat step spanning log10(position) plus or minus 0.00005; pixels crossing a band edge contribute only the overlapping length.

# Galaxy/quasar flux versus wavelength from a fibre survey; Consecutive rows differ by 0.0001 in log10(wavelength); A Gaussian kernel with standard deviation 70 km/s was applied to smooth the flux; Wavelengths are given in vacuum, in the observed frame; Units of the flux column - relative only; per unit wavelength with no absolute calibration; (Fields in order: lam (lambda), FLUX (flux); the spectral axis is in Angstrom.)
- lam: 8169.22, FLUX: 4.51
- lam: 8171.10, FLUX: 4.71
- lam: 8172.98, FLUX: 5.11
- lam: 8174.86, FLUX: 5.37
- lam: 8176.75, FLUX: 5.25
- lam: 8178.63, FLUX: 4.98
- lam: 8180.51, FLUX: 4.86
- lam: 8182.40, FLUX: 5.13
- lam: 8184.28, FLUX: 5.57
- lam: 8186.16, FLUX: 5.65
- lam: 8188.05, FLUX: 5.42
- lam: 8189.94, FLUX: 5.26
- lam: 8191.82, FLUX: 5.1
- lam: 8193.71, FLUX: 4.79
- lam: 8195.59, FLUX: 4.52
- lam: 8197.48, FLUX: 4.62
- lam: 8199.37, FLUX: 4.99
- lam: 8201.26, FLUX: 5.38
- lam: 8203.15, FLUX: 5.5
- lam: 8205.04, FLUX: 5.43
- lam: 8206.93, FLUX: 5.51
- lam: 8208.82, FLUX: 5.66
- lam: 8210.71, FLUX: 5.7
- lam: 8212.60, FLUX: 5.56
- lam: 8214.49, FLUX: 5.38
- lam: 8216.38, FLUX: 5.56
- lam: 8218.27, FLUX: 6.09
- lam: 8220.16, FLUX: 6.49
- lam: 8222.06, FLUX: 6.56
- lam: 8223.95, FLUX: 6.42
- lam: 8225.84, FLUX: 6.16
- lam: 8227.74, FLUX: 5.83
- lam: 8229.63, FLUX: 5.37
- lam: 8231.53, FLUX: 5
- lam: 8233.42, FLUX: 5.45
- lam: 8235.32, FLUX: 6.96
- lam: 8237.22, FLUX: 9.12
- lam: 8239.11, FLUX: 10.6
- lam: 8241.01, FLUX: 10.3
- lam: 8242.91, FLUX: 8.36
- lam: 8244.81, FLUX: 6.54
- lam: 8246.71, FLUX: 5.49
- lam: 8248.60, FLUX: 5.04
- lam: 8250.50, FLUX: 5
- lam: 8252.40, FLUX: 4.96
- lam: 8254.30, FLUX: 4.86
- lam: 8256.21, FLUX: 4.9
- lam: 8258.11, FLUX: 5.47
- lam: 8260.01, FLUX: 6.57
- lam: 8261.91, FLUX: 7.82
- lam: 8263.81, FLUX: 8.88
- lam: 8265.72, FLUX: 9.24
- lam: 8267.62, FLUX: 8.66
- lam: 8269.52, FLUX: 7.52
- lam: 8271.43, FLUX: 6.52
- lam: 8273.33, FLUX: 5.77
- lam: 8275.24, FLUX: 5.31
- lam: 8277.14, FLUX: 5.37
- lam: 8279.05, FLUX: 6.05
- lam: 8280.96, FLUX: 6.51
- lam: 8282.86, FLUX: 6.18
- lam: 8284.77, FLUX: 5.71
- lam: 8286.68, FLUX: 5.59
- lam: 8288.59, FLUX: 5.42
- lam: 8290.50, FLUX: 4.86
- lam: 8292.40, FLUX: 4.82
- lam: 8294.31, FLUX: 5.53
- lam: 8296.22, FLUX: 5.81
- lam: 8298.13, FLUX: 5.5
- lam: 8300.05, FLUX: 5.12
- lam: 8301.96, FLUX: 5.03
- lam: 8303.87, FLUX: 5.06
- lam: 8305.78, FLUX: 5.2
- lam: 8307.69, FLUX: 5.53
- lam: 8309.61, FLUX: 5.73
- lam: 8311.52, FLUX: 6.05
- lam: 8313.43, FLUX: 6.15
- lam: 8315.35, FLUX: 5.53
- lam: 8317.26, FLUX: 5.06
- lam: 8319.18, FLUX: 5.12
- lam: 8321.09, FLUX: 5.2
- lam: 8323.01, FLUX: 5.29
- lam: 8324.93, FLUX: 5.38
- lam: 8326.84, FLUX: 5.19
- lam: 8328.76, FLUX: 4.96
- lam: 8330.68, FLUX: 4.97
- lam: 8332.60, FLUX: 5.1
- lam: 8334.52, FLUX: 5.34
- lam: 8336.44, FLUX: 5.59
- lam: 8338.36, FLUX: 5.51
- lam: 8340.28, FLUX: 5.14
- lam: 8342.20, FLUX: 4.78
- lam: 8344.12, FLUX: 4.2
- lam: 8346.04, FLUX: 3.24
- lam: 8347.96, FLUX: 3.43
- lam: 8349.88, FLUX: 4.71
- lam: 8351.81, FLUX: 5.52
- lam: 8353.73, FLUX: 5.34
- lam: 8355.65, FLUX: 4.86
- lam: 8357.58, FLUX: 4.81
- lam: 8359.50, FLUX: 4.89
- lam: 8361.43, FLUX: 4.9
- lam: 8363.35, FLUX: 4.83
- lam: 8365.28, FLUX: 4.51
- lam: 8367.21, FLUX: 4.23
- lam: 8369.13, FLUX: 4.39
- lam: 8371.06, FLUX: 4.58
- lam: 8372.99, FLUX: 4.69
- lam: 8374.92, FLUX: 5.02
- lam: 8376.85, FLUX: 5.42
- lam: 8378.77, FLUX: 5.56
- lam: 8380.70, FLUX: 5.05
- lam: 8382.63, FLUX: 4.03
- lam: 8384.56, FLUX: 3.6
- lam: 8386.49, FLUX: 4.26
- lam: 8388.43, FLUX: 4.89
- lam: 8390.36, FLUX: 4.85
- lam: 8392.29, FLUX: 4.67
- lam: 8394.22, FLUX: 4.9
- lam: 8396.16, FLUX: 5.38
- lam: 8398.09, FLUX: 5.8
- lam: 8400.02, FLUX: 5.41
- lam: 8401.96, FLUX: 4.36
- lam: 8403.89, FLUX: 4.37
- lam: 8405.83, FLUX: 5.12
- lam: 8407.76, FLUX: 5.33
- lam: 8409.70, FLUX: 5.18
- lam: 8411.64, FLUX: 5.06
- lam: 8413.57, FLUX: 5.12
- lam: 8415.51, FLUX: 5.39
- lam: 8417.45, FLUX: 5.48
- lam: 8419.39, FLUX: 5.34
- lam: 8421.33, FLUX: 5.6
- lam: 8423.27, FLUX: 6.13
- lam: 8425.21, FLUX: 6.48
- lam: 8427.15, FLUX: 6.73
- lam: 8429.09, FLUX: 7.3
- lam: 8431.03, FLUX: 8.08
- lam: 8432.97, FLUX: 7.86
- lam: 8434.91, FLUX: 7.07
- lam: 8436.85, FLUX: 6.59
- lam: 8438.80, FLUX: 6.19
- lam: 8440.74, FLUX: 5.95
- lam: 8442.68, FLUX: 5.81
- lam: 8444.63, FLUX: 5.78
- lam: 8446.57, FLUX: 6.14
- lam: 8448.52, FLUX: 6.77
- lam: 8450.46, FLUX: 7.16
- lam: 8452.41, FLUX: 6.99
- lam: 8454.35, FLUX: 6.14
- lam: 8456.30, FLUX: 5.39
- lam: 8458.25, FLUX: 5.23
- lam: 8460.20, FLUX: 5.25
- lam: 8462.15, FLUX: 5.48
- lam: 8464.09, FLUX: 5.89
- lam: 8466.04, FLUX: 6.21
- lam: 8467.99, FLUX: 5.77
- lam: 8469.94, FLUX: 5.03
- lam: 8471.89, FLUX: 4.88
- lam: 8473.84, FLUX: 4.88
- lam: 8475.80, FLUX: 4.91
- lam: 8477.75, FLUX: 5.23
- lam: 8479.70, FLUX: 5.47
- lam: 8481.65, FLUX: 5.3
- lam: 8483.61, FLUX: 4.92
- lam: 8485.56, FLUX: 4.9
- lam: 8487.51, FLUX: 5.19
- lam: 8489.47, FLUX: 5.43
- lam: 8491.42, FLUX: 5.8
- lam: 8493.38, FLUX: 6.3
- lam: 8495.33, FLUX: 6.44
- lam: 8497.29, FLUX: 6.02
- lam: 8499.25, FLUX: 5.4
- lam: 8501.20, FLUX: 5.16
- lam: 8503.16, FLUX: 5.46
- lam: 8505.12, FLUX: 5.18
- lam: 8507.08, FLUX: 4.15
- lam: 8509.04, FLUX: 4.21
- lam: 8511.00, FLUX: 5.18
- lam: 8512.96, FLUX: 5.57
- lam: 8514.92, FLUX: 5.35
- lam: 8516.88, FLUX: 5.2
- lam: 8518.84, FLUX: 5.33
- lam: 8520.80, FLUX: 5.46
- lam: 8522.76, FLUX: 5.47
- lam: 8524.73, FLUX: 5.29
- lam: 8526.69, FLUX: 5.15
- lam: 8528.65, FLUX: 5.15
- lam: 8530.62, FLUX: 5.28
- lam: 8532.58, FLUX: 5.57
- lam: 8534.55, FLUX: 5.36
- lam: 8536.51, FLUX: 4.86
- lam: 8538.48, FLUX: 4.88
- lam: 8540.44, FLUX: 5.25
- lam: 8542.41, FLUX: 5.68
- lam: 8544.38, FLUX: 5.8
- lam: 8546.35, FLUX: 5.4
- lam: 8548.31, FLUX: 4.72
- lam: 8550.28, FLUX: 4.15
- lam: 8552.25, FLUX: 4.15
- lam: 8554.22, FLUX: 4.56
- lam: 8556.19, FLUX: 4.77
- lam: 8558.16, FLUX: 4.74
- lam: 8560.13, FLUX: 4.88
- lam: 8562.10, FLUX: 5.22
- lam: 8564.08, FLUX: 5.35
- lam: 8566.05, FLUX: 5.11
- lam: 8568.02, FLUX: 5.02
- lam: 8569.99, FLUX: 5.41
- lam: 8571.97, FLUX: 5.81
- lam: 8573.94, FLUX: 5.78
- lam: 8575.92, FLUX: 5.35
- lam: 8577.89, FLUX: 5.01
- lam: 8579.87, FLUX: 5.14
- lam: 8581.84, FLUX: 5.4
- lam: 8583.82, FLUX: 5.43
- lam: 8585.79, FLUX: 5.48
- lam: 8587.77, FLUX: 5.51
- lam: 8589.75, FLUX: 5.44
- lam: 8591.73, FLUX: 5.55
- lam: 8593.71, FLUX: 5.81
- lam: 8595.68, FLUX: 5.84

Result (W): 0.22 mag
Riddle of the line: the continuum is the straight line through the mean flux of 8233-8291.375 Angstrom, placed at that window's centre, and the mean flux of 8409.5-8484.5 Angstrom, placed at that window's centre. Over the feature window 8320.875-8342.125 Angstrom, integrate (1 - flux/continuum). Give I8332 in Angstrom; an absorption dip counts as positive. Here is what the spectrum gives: 3.8 Angstrom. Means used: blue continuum 6.62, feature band 5.22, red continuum 5.91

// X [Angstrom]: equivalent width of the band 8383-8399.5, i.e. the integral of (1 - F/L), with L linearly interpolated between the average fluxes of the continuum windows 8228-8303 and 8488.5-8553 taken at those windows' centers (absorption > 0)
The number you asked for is 2.9 Angstrom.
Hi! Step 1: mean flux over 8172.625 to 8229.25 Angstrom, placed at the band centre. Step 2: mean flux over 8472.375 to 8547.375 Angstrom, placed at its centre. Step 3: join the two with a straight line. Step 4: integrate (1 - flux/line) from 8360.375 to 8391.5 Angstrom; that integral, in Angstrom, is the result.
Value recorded 4.0 Angstrom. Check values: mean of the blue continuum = 5.47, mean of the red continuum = 5.3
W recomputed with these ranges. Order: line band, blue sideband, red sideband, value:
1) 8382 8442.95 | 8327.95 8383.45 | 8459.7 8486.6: -0.11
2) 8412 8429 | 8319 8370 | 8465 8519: -0.15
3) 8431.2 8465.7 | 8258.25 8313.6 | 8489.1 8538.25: -0.13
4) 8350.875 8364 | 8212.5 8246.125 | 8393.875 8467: 0.23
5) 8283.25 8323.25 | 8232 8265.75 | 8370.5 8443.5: 0.18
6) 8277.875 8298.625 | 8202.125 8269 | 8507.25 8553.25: 0.11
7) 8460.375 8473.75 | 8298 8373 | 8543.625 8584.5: -0.09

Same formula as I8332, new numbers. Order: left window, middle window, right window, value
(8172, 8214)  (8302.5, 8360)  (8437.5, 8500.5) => 3.9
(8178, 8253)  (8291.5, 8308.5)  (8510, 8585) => 1.3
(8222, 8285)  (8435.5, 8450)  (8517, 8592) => -1.3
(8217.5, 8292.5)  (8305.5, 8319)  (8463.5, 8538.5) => 1.3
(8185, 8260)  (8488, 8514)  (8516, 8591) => -0.4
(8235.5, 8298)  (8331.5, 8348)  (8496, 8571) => 3.7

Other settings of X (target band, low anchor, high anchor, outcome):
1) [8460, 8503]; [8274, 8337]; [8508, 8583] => -1.82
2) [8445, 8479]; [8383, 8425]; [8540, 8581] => -4.29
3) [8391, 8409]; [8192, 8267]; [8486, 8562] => 1.89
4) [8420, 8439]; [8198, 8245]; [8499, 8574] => -4.27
